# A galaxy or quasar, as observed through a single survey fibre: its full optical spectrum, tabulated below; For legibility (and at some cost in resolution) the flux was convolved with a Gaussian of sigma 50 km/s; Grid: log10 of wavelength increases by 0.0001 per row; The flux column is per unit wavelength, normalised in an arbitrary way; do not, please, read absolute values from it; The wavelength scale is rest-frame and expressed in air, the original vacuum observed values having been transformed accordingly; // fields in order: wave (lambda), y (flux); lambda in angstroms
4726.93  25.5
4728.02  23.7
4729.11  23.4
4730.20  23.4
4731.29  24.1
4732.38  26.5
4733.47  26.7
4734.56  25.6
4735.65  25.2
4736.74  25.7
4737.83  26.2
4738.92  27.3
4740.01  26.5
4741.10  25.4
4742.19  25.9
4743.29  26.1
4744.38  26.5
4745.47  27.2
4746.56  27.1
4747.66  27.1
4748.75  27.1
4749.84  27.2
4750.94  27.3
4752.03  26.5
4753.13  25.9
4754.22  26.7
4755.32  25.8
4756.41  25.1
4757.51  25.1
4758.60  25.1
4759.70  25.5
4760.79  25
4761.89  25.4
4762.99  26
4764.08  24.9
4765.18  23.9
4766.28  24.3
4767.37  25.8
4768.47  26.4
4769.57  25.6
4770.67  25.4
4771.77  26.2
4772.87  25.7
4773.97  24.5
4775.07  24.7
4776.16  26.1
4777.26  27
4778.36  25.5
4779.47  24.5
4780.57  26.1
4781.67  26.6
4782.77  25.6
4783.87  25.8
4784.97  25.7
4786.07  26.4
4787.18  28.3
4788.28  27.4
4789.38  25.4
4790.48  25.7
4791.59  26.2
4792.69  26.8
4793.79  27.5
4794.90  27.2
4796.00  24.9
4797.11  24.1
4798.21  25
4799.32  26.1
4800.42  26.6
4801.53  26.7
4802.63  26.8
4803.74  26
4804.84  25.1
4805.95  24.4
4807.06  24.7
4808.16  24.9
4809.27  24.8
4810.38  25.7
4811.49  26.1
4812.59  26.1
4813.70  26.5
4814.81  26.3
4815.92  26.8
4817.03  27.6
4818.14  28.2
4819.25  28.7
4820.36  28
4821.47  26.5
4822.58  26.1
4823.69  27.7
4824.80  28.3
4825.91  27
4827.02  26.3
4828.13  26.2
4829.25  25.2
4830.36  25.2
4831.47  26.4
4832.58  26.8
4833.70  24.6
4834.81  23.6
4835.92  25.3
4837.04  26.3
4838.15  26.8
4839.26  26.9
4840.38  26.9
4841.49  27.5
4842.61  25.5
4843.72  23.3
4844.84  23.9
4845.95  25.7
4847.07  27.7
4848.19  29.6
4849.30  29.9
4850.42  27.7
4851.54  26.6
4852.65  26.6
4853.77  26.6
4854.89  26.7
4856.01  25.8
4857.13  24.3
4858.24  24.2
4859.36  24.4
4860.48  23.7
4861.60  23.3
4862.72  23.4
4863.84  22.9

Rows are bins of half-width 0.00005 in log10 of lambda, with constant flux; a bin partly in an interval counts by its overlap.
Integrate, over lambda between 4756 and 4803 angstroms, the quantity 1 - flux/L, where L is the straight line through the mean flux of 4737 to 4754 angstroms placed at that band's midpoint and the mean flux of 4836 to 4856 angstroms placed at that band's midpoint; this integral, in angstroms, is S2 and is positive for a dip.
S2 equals 1.5 angstroms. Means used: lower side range 26.6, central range 25.8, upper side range 26.7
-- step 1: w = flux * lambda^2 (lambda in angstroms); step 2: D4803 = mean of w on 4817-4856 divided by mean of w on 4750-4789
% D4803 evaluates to 1.1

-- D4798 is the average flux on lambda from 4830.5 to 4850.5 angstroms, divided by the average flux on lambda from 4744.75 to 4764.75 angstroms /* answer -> 1.0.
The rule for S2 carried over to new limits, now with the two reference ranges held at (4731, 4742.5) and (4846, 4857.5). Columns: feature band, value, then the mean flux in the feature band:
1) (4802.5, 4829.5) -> 0.4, 26.4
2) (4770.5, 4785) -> 0.4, 25.7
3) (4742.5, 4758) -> -0.2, 26.5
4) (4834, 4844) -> 0.4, 25.8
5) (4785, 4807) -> 0.4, 26.1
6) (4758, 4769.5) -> 0.4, 25.3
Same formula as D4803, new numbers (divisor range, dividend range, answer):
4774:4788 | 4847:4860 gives 1.06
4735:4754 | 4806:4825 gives 1.03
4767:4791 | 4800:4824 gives 1.03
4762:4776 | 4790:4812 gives 1.03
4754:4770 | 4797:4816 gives 1.03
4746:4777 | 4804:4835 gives 1.04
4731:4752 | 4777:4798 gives 1.01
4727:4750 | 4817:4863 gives 1.06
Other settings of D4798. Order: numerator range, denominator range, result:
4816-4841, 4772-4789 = 1.02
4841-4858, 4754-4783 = 1.04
